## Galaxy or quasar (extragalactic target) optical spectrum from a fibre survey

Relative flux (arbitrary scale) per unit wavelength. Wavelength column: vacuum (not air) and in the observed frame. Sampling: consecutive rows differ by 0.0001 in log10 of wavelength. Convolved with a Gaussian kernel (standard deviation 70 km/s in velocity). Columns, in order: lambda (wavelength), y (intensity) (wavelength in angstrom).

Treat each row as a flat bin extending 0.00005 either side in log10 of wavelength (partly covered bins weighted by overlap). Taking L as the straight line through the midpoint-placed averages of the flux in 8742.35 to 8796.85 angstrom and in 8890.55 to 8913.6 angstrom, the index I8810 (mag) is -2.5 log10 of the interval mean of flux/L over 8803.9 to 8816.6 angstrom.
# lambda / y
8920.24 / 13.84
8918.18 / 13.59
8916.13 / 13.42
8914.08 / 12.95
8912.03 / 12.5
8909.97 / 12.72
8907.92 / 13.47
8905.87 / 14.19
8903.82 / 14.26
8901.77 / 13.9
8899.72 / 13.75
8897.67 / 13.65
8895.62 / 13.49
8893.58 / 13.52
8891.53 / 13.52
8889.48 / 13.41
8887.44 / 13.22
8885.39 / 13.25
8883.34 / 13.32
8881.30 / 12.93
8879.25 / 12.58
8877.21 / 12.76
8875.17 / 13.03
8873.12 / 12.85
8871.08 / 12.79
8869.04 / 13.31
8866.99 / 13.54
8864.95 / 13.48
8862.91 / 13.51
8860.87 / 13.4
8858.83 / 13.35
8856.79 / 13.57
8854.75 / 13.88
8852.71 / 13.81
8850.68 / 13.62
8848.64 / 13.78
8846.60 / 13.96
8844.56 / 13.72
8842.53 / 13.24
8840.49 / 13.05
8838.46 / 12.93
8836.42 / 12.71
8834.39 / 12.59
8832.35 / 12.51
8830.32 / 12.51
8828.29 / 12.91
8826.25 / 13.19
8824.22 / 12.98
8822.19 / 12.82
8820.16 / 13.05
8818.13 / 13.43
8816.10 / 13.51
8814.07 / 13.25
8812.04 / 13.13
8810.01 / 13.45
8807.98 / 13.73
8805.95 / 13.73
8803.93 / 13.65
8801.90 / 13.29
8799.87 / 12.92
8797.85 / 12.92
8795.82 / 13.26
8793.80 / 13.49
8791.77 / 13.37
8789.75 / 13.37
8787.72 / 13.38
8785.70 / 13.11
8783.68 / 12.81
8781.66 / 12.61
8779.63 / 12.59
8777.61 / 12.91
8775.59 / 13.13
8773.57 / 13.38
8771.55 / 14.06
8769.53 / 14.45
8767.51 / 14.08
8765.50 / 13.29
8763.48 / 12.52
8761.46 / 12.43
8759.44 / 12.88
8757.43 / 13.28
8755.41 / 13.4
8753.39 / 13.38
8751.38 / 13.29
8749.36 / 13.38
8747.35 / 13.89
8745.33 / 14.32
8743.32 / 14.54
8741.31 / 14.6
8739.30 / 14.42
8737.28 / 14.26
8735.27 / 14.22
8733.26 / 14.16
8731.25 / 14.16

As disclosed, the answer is -0.01 mag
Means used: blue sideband 13.4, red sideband 13.5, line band 13.5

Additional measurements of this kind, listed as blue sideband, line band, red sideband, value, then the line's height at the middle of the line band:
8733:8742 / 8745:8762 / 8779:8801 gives 0.049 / 14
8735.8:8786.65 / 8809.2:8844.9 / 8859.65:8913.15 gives 0.029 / 13.4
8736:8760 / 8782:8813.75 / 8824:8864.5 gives 0.020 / 13.5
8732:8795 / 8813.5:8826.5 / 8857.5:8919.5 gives 0.021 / 13.4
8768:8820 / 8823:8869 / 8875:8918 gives 0.004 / 13.3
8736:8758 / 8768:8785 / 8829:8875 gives 0.037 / 13.7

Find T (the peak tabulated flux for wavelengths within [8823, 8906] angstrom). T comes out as 14.26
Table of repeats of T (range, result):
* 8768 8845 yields 14.45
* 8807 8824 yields 13.73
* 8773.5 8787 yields 13.38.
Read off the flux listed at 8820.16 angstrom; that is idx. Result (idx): 13.05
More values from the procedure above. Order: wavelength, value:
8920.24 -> 13.84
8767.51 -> 14.08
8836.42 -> 12.71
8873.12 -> 12.85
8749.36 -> 13.38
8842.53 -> 13.24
